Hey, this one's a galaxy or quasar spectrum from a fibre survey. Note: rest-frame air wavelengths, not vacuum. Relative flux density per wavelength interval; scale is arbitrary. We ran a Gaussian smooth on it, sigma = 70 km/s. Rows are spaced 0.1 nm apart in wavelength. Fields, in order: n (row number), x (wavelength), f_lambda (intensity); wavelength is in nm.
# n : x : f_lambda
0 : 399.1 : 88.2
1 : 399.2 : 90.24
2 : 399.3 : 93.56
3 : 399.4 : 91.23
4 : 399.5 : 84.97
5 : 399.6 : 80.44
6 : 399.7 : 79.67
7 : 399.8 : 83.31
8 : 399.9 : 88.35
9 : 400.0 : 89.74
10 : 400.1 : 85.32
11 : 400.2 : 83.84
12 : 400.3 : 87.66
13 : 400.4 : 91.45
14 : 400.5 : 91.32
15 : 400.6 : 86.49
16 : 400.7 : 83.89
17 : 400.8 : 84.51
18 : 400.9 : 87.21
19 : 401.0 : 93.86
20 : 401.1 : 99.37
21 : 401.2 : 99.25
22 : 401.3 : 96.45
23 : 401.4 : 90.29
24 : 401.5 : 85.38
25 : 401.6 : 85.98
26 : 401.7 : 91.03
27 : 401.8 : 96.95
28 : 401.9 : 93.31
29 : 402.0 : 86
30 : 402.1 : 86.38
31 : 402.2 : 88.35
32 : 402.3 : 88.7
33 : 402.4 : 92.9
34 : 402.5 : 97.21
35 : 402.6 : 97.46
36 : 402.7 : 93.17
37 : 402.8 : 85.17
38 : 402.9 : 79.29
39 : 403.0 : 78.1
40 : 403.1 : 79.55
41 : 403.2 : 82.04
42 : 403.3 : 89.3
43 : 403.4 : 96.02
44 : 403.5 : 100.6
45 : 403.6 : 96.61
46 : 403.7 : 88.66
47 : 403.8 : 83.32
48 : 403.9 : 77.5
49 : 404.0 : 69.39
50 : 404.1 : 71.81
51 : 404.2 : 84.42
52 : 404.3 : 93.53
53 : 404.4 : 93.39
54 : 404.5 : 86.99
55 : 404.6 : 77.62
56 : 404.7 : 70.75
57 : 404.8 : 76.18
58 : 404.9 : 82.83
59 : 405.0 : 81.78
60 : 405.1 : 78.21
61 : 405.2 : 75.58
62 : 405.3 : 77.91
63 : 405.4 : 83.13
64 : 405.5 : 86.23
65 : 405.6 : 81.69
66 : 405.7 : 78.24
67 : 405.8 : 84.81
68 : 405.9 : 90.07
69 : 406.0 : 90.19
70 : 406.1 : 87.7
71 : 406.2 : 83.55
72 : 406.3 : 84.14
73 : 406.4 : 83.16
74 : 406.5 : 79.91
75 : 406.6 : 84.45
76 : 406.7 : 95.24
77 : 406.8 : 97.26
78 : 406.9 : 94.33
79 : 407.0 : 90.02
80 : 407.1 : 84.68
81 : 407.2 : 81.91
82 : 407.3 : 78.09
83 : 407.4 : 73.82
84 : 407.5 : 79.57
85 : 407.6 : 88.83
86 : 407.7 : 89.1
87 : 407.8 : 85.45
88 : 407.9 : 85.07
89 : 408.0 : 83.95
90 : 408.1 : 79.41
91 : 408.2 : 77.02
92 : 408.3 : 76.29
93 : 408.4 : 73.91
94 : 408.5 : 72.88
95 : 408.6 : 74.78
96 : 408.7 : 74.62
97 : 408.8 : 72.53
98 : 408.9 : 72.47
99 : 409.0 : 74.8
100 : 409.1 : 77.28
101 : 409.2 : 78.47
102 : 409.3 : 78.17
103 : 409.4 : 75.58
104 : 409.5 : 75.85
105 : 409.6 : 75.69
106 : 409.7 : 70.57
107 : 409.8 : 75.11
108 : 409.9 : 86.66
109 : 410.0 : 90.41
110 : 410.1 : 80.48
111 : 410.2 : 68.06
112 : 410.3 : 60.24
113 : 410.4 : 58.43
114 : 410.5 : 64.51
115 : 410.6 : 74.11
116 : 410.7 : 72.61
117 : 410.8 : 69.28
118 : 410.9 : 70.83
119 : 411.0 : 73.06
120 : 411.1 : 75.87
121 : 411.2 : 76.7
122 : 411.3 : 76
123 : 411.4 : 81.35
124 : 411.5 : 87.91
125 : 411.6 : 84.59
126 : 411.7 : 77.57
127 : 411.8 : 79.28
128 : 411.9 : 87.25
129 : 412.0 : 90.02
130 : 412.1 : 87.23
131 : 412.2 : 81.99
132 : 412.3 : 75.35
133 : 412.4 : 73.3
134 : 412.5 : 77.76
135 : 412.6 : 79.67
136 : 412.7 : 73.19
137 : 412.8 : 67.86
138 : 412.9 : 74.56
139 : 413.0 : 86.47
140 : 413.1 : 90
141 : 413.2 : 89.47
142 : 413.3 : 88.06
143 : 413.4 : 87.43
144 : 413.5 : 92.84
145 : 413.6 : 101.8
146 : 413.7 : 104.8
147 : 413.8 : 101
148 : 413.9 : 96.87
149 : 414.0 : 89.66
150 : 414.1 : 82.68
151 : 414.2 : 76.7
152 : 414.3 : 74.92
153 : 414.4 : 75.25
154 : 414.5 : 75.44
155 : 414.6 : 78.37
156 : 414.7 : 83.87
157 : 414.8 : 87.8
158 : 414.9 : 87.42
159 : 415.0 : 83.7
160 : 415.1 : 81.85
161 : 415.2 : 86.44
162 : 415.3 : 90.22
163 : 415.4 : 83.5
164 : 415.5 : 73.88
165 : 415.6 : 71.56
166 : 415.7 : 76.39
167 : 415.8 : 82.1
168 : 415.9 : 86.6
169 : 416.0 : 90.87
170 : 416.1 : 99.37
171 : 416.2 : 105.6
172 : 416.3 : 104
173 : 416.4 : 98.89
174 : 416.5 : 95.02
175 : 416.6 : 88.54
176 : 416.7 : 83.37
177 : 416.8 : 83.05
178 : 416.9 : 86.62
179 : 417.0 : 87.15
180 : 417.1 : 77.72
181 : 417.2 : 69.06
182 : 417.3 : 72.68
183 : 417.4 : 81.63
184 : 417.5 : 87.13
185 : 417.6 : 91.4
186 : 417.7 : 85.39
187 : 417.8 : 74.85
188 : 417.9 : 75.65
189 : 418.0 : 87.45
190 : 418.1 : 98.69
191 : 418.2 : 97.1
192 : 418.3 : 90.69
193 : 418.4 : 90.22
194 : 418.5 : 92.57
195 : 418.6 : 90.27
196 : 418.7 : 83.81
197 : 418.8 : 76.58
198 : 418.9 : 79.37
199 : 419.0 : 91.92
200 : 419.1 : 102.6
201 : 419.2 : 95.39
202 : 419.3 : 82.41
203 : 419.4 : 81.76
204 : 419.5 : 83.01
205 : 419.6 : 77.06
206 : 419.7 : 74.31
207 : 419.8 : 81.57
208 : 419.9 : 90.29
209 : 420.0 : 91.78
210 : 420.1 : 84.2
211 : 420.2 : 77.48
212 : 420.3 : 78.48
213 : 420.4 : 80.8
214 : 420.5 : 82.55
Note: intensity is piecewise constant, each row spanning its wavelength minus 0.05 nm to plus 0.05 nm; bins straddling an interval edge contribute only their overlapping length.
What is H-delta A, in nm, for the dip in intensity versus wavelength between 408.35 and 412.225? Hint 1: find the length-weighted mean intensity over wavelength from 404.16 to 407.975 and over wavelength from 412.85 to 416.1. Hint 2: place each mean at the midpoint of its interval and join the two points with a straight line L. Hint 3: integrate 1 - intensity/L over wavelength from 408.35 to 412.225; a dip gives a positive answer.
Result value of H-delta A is 0.39 nm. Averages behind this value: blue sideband 84.2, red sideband 85.6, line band 76.3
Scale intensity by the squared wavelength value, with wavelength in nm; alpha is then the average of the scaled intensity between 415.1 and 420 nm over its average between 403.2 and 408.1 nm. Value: 1.08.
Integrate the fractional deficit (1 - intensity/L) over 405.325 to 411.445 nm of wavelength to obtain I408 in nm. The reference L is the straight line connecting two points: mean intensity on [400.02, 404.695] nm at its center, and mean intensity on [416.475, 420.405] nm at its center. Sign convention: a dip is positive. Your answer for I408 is 0.53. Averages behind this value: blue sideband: 88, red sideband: 85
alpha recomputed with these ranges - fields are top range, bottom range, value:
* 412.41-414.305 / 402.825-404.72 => 1.07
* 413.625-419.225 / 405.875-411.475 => 1.14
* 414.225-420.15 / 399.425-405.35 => 1.06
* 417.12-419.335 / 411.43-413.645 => 1.06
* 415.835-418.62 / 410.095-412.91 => 1.20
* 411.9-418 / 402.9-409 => 1.07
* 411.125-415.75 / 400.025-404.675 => 1.00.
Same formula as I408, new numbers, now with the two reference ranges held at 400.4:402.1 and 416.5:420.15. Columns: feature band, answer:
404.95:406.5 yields 0.11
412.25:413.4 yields 0.09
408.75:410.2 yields 0.18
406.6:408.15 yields 0.05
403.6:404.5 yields 0.06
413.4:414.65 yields -0.01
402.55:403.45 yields 0.03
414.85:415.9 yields 0.05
